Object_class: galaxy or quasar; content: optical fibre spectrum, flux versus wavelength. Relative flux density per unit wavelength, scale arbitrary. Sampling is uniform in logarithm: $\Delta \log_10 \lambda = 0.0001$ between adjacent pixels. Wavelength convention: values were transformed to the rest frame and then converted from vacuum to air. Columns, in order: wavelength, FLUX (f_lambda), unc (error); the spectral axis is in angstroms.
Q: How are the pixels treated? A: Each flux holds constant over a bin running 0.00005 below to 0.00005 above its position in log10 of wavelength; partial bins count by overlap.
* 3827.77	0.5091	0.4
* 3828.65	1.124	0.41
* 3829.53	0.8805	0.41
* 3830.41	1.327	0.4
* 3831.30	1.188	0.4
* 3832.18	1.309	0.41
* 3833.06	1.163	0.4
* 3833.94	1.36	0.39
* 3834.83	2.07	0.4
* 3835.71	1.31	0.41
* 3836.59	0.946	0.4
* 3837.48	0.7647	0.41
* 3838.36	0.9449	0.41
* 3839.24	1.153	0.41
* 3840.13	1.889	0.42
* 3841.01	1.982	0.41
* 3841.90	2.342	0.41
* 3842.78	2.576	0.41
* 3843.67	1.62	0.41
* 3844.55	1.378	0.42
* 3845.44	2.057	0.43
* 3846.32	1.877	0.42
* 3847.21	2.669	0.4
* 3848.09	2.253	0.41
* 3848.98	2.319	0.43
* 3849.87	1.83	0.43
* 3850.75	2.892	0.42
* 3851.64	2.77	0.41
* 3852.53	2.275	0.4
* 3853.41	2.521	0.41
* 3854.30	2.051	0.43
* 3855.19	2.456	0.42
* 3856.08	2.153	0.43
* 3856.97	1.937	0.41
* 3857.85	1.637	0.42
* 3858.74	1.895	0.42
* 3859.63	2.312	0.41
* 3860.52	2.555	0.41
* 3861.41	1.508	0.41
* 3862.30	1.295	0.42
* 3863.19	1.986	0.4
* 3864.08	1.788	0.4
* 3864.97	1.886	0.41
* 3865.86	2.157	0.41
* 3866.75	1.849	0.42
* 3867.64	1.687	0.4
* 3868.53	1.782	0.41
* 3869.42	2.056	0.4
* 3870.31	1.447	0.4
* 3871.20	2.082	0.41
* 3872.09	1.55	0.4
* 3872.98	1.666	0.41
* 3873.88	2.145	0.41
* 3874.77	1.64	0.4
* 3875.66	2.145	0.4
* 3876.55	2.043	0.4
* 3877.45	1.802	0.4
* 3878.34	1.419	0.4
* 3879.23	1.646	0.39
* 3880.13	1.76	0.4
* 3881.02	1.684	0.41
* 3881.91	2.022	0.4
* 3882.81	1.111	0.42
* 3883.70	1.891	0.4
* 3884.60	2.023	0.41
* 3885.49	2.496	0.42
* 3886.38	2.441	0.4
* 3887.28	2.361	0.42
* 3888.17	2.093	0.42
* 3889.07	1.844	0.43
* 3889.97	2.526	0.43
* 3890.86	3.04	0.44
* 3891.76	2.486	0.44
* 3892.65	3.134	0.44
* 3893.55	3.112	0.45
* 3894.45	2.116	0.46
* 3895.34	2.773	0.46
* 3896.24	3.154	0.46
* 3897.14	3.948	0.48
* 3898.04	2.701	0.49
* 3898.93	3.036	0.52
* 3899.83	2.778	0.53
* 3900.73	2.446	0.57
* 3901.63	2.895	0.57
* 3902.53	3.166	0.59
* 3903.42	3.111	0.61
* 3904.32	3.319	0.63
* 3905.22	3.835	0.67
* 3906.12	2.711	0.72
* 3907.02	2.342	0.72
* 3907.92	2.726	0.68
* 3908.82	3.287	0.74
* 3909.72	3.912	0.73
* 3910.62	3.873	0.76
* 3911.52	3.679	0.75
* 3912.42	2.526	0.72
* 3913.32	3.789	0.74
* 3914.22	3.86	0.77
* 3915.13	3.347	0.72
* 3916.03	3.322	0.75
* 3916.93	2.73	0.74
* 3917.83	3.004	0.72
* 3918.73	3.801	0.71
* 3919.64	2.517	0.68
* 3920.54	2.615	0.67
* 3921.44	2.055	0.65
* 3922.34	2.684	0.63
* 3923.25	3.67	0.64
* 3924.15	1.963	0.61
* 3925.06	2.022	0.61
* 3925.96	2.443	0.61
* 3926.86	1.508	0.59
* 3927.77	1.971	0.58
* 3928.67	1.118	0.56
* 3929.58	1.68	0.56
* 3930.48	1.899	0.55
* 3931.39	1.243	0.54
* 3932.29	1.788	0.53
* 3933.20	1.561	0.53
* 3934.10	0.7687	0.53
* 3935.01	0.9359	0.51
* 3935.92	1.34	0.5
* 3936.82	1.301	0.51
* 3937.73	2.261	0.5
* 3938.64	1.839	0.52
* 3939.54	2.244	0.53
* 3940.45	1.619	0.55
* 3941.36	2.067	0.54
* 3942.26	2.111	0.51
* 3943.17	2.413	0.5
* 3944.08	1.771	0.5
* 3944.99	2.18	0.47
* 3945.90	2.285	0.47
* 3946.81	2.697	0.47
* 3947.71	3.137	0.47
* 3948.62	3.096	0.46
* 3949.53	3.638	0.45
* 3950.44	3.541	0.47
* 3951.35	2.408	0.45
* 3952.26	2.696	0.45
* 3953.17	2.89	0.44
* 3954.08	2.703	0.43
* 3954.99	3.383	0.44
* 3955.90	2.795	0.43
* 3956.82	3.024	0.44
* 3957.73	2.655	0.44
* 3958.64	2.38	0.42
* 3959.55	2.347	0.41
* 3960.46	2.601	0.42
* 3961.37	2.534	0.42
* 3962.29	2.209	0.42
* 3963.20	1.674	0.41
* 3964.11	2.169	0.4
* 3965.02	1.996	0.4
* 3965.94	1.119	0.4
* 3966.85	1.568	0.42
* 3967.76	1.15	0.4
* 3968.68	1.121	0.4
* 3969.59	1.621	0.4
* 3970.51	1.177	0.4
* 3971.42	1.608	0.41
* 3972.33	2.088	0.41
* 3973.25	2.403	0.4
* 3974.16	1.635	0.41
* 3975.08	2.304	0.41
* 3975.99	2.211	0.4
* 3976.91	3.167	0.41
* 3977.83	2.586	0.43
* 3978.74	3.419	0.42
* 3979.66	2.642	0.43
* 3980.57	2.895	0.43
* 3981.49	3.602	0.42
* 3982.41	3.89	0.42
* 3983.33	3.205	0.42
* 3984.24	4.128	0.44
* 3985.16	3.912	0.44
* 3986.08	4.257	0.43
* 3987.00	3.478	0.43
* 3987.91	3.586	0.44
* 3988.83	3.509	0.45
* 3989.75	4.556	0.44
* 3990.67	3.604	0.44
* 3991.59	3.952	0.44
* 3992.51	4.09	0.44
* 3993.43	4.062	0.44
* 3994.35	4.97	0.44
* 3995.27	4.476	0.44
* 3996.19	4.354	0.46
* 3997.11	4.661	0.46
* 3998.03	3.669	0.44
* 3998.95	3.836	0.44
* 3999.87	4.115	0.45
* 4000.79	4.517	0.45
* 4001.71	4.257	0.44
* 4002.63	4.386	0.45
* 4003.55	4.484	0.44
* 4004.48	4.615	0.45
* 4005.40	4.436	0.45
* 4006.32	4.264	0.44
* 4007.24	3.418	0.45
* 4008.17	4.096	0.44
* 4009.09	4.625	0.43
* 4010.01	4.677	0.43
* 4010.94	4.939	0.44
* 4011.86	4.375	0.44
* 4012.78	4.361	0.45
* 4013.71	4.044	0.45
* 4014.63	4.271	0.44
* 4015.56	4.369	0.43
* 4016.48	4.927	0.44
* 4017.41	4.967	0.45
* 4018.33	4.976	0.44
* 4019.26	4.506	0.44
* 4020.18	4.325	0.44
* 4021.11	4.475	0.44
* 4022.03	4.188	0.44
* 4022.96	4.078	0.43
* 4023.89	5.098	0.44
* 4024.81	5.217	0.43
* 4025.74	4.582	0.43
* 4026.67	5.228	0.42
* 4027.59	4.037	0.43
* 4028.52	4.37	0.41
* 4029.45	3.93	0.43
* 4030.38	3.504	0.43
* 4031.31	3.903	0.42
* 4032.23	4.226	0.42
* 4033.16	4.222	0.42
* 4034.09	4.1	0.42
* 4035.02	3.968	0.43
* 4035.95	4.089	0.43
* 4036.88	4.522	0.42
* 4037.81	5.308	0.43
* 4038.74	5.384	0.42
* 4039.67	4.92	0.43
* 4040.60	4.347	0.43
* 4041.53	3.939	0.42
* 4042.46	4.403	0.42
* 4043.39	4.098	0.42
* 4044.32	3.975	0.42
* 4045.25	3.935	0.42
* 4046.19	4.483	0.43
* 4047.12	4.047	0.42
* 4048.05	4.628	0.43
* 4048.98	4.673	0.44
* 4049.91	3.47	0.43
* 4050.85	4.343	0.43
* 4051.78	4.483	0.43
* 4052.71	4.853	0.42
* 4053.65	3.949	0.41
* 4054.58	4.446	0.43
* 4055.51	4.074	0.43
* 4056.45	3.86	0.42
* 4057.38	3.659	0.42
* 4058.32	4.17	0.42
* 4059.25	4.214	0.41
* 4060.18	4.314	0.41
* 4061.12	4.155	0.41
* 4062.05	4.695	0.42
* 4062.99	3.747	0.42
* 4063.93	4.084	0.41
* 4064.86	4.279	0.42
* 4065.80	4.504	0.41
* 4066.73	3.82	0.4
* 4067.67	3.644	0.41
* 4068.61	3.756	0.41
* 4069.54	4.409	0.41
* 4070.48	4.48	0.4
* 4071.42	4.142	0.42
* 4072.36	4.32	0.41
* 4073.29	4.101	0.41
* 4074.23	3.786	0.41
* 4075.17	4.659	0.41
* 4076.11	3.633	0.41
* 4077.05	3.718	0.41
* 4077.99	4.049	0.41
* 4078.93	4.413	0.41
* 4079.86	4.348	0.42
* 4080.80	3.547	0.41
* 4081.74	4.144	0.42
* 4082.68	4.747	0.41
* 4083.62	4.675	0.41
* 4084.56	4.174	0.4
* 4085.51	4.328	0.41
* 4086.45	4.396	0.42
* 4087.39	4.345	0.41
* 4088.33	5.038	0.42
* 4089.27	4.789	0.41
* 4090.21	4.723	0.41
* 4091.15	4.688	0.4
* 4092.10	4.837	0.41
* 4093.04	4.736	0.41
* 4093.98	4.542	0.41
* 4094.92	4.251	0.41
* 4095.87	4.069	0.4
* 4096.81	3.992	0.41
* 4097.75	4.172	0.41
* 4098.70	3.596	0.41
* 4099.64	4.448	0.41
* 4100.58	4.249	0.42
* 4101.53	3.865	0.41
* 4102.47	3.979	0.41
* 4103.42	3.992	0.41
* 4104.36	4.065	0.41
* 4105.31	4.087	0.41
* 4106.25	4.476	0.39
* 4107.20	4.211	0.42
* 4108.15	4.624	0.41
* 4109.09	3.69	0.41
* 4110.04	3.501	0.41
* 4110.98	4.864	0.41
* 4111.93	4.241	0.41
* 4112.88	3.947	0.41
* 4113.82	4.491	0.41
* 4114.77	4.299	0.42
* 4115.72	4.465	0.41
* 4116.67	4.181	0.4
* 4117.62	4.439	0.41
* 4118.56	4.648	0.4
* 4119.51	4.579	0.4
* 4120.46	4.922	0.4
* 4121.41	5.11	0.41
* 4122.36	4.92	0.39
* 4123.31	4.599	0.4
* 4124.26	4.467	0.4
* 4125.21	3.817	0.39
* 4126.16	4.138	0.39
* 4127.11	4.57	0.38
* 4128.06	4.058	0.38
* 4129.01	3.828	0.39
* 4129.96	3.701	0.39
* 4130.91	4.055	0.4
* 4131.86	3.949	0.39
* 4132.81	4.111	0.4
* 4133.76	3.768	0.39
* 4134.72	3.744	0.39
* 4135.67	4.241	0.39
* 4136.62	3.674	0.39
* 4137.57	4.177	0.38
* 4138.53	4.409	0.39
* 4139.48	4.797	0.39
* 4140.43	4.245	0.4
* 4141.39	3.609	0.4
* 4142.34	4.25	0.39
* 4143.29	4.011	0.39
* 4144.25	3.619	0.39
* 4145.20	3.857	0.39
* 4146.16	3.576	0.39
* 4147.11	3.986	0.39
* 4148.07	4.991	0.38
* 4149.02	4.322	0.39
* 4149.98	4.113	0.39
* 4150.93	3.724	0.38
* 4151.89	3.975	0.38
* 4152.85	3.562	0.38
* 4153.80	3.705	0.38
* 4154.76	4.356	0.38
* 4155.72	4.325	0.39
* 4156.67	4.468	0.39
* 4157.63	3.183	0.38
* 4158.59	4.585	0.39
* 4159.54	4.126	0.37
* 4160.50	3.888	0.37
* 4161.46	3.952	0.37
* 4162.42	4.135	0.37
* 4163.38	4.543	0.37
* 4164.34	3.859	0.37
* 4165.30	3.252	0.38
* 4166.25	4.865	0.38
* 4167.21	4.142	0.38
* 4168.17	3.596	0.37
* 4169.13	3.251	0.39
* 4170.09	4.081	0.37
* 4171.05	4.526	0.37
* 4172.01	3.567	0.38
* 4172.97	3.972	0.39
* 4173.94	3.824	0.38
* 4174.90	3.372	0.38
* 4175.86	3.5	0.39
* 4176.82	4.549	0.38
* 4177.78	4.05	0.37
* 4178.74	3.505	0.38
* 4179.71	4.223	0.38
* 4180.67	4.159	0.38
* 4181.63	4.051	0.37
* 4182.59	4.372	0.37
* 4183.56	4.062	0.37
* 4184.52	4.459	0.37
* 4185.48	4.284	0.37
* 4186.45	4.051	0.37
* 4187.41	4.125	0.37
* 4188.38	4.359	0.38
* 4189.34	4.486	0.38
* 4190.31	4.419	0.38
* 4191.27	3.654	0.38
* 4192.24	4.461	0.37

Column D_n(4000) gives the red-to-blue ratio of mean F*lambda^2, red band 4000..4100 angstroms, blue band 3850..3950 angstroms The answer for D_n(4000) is 2.0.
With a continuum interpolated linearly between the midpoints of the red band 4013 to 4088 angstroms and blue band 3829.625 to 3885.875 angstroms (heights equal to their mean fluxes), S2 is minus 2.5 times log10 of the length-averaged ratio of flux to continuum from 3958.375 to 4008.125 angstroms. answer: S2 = 0.10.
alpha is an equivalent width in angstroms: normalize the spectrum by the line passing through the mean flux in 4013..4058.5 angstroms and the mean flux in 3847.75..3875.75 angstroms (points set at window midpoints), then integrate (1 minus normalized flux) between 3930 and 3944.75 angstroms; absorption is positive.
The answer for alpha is 6.5 angstroms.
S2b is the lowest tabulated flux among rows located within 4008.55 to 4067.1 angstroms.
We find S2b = 3.47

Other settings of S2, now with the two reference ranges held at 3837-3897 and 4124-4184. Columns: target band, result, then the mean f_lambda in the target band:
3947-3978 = 0.15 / 2.34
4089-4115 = -0.16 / 4.26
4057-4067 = -0.22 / 4.16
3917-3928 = -0.05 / 2.54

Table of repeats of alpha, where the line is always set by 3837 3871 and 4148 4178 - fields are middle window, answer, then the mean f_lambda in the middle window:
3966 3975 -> 3.7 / 1.61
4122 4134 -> -1.2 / 4.15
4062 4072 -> -2.2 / 4.12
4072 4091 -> -4.6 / 4.31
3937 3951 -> 0.7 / 2.44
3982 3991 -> -3.1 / 3.82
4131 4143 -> -0.8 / 4.08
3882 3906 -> -4.8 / 2.68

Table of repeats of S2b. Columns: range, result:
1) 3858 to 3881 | 1.295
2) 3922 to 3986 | 0.7687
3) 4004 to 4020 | 3.418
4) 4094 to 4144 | 3.501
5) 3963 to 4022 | 1.119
